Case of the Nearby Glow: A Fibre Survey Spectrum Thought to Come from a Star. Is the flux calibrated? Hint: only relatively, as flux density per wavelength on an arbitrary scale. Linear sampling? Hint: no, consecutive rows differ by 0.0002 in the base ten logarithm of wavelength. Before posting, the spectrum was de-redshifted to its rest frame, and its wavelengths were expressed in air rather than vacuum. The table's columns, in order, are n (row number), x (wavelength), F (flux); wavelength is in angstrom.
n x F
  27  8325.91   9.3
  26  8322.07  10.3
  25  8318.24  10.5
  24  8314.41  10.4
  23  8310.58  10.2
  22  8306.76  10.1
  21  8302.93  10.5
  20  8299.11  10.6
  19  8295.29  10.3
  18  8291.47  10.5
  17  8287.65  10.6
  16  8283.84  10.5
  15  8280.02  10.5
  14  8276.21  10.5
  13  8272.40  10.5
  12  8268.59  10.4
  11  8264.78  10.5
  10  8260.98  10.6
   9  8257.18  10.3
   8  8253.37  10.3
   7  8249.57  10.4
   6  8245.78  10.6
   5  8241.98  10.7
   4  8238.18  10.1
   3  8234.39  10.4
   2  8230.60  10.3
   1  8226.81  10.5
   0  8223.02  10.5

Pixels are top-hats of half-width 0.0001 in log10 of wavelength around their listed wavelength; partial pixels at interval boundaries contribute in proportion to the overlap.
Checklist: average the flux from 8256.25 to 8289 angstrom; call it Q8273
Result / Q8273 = 10.5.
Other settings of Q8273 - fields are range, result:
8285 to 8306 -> 10.5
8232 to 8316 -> 10.4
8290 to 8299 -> 10.4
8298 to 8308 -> 10.4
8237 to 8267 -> 10.4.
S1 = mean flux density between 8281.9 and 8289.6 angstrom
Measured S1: 10.5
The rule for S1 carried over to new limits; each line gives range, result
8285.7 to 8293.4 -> 10.6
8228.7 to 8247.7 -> 10.4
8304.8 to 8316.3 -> 10.2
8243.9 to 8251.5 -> 10.5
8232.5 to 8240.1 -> 10.2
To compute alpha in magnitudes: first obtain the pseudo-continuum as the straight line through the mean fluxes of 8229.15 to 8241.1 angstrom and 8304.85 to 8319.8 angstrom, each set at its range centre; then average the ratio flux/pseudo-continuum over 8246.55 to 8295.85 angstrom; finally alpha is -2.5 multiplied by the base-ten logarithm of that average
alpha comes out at -0.02 mag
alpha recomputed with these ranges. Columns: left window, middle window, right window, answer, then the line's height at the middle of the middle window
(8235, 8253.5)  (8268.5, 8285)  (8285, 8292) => 0.004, 10.5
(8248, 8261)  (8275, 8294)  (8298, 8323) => -0.015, 10.4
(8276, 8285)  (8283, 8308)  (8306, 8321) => -0.004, 10.4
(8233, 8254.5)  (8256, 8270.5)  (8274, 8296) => -0.001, 10.5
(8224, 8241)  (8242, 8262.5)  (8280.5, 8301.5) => -0.006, 10.4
